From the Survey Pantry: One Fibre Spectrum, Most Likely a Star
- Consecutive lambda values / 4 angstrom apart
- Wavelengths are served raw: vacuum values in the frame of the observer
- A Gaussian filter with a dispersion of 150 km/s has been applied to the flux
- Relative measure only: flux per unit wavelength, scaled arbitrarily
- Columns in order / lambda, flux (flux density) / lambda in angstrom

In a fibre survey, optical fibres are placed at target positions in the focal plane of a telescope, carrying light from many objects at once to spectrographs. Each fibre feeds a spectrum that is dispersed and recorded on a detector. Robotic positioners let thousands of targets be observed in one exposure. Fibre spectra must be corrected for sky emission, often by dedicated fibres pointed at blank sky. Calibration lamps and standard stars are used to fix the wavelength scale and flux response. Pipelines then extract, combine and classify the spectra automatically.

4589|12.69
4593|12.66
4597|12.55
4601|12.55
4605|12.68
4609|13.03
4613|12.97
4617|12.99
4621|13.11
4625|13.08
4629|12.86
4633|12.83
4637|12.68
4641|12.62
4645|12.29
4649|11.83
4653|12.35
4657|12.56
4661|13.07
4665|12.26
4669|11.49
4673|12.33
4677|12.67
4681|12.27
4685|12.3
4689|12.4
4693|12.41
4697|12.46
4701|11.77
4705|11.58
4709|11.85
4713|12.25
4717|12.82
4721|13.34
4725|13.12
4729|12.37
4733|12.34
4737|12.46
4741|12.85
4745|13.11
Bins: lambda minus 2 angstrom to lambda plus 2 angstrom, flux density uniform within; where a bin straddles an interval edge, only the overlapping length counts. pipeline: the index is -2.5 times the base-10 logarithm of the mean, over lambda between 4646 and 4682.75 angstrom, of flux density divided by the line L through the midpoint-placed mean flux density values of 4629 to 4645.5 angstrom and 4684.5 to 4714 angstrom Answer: 0.01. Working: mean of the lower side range 12.7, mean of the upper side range 12.1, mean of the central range 12.3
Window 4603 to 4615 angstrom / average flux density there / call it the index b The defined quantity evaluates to 12.9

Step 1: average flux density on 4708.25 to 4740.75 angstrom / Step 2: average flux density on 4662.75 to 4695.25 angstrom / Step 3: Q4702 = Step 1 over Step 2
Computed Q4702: 1.03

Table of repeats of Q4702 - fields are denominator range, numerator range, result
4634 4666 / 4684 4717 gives 0.98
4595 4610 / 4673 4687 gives 0.98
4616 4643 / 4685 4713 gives 0.94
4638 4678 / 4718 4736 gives 1.03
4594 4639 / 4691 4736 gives 0.96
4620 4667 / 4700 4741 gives 0.98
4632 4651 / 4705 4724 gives 1.00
